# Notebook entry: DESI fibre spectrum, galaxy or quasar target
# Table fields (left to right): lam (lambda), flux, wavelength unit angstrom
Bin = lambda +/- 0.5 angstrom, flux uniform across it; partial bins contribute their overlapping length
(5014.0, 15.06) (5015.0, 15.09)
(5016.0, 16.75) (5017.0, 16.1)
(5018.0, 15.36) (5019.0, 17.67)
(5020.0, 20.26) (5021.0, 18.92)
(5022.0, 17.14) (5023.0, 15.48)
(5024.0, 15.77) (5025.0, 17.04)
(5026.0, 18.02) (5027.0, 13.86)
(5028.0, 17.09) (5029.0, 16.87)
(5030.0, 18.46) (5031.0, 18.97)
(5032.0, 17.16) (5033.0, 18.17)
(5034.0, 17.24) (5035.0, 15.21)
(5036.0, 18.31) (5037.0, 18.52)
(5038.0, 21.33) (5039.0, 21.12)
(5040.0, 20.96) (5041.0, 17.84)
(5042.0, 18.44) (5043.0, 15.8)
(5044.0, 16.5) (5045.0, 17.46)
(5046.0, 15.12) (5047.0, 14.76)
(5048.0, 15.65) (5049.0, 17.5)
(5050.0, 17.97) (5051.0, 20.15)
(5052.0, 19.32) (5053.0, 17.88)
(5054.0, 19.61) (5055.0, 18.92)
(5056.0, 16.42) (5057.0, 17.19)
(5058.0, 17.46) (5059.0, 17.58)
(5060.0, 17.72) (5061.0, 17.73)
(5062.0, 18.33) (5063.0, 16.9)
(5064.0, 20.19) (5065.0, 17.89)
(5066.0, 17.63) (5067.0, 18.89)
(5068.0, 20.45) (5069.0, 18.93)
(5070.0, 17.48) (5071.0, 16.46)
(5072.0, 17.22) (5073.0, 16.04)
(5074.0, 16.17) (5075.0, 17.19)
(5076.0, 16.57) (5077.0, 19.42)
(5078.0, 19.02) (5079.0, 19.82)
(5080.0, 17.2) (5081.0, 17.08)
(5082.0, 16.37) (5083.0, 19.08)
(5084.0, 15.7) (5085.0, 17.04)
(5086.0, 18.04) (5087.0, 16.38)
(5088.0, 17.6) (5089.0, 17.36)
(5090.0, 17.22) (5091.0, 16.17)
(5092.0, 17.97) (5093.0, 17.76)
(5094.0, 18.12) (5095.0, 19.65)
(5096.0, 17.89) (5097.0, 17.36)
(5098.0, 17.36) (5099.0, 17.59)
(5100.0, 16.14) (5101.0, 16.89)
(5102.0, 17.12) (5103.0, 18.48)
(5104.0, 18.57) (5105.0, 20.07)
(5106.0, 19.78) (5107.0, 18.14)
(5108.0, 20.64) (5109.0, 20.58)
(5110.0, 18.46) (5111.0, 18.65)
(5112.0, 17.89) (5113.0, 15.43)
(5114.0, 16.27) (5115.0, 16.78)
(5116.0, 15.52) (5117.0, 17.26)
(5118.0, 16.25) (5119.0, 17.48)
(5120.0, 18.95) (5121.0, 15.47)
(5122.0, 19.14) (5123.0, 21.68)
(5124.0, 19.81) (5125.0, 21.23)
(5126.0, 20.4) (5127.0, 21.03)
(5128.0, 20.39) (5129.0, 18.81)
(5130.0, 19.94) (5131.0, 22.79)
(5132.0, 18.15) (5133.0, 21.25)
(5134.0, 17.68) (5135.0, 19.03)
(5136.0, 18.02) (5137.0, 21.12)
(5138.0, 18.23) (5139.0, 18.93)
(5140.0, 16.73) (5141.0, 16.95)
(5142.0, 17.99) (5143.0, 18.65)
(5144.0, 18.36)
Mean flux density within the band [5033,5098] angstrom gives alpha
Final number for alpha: 17.8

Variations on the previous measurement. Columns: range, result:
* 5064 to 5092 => 17.6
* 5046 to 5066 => 17.8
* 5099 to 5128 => 18.4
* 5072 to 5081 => 17.6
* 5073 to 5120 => 17.7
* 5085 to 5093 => 17.3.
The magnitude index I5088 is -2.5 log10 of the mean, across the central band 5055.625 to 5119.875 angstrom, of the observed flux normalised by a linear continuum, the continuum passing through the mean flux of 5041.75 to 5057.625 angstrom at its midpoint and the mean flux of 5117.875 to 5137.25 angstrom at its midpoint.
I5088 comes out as 0.04 mag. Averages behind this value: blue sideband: 17.4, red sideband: 19.5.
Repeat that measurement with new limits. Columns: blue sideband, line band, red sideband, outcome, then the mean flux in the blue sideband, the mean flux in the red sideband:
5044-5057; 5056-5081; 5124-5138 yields 0.012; 17.5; 19.9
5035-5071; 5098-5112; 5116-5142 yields 0.012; 18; 19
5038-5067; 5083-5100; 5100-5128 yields 0.048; 17.9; 18.4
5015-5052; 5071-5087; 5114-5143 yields 0.042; 17.5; 18.8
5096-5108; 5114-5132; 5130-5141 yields -0.009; 18.1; 19.1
